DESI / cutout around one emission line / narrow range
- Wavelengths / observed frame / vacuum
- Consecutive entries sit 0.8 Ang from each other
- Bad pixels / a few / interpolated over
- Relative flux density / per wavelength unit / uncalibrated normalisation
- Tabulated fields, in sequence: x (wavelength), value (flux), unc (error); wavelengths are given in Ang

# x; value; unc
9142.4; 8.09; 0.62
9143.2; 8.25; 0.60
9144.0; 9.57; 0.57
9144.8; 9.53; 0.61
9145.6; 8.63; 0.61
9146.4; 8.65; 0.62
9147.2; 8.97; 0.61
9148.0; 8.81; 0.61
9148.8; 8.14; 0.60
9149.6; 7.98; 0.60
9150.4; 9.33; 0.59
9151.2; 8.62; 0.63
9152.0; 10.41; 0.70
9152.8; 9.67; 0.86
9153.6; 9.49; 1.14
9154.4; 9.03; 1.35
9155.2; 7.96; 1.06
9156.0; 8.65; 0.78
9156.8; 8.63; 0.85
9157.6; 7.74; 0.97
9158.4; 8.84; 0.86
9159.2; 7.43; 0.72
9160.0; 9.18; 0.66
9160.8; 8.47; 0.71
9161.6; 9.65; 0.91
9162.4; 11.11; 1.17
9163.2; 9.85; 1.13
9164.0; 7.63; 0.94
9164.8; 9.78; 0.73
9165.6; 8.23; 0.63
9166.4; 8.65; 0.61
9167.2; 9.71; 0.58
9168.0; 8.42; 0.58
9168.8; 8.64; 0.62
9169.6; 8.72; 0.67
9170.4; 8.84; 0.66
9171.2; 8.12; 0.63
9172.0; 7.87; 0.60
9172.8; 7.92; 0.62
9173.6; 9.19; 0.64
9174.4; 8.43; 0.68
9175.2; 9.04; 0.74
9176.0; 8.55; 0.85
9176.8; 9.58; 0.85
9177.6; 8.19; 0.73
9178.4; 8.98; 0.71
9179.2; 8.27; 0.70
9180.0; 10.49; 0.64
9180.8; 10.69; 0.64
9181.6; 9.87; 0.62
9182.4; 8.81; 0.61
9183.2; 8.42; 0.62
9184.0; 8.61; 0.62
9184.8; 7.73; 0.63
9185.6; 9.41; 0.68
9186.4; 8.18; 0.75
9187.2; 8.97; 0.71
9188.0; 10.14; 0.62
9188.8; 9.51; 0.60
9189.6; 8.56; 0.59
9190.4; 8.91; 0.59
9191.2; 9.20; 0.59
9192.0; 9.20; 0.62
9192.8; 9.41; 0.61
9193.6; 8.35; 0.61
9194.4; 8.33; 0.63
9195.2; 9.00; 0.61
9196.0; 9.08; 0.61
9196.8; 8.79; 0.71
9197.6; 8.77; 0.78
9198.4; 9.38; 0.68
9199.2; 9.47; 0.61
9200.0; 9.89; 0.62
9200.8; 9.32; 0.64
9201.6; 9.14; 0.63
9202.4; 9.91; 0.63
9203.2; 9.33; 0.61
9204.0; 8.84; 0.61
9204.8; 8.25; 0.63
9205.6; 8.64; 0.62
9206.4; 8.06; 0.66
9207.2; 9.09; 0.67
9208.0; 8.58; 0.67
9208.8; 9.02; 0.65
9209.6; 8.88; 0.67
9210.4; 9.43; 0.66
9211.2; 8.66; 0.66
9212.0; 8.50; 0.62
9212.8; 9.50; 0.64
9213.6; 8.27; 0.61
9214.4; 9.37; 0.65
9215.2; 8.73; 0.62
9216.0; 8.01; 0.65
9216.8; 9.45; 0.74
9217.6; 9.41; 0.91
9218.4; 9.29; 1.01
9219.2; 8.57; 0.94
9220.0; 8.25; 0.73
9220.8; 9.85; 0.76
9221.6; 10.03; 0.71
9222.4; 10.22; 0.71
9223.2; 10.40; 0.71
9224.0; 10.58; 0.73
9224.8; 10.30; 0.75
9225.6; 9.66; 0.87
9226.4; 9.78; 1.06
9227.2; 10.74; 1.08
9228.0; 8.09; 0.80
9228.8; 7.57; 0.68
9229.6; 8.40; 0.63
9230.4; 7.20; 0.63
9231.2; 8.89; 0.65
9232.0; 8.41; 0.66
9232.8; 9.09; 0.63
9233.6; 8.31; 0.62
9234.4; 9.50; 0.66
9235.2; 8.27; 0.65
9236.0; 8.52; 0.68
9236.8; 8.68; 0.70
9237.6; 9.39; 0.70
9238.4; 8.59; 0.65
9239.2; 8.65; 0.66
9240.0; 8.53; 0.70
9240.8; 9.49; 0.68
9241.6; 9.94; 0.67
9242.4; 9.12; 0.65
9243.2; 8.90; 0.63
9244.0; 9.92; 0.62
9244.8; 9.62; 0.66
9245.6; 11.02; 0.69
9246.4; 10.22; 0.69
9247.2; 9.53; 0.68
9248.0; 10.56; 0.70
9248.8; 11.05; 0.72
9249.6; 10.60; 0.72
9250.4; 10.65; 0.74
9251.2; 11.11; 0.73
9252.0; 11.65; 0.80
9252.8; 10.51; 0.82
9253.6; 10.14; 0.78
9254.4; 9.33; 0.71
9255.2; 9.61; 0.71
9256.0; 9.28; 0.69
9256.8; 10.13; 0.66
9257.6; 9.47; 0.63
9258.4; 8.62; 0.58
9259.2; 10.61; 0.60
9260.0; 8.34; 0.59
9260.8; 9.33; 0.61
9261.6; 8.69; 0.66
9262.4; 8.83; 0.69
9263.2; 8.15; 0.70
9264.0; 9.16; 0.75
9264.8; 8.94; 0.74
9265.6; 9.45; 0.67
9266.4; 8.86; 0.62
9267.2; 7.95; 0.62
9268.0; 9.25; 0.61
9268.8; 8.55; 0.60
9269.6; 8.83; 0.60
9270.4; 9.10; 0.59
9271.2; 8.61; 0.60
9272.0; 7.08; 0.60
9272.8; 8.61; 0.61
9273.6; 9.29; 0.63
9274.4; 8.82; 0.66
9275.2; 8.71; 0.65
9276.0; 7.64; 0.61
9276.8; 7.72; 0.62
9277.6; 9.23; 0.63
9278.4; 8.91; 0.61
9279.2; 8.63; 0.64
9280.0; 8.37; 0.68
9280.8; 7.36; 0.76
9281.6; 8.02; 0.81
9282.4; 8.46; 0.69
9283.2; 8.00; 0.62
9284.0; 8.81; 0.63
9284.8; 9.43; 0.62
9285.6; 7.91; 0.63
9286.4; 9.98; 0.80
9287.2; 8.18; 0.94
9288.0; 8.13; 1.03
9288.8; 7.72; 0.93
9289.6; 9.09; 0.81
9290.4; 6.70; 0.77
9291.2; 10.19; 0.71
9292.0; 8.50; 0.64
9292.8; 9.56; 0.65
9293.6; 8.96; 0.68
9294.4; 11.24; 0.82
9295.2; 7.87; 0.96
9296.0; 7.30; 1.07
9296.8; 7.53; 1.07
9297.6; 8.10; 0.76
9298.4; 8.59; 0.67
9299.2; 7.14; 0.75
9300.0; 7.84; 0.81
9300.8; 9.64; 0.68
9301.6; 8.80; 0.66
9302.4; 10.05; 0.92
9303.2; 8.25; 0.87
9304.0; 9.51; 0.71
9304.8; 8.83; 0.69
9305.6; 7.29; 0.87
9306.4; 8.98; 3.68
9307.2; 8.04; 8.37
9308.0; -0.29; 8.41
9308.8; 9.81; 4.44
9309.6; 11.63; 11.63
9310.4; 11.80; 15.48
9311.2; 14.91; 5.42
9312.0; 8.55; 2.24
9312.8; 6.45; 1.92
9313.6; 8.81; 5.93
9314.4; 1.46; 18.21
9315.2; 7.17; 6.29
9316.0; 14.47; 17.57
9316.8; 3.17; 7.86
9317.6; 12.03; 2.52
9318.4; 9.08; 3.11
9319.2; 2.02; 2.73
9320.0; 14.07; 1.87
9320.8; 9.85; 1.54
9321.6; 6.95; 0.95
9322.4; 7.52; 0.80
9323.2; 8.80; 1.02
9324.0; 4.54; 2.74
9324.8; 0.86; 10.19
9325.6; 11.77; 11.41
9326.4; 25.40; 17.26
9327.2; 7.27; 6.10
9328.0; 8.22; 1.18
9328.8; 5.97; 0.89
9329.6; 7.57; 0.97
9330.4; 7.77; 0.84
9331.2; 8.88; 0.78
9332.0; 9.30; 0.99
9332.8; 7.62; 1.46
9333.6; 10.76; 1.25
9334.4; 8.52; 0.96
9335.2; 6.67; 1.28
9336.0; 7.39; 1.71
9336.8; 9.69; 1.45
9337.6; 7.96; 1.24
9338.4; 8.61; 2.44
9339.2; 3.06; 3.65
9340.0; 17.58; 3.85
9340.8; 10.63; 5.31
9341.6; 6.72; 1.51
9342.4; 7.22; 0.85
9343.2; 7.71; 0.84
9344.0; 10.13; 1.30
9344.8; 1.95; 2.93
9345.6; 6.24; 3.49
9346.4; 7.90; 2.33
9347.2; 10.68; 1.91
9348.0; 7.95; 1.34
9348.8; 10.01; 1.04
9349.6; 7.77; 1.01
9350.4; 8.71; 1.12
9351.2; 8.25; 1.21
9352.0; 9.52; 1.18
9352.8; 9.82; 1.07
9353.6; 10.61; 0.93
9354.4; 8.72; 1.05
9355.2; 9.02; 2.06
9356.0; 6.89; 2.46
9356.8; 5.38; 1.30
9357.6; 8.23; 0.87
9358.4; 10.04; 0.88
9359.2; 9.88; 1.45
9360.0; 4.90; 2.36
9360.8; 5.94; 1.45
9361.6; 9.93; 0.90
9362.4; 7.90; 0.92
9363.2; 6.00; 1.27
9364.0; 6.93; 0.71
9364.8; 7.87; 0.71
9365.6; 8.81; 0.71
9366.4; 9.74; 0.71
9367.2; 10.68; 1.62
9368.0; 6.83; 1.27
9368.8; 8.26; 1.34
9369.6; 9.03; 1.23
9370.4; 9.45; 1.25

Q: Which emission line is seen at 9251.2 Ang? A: [N II]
